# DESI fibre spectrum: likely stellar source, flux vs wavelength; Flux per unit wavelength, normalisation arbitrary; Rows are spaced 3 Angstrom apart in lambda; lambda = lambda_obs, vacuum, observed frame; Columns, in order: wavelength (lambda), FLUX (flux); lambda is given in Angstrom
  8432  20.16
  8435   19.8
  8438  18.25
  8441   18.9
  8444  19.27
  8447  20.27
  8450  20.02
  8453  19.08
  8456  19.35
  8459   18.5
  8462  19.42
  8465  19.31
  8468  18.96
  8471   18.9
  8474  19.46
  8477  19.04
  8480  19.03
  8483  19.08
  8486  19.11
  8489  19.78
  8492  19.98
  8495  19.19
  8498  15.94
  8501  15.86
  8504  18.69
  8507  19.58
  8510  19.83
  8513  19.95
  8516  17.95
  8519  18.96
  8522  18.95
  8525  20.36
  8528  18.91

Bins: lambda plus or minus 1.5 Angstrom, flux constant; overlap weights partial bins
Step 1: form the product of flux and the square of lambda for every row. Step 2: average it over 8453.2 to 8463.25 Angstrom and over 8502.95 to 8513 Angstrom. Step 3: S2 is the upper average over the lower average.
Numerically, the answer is 1.0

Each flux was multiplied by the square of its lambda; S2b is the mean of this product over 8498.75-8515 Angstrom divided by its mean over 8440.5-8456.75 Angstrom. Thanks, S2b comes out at 0.97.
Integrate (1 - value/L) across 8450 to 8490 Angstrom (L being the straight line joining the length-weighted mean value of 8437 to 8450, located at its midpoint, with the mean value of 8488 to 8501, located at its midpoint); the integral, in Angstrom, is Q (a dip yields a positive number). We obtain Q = -0.8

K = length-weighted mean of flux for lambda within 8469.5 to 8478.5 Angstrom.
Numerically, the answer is 19.1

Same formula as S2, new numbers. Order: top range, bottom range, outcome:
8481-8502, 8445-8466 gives 0.96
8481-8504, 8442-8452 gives 0.94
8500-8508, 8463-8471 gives 0.95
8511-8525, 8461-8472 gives 1.01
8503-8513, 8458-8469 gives 1.03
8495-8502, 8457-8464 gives 0.88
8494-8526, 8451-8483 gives 0.98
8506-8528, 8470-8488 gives 1.02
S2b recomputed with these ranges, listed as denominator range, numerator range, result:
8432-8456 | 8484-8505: 0.96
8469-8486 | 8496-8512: 0.95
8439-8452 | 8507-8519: 1.00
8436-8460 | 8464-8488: 1.00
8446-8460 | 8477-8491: 1.00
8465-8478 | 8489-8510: 0.97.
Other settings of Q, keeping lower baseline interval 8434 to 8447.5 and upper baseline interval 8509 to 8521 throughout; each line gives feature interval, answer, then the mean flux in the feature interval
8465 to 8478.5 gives 0.0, 19.1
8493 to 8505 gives 1.1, 17.5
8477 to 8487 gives 0.1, 19.1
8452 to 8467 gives 0.0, 19.1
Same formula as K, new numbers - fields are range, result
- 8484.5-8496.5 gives 19.5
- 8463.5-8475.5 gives 19.2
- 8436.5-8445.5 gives 18.8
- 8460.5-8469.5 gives 19.2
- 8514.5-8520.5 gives 18.5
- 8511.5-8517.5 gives 18.9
